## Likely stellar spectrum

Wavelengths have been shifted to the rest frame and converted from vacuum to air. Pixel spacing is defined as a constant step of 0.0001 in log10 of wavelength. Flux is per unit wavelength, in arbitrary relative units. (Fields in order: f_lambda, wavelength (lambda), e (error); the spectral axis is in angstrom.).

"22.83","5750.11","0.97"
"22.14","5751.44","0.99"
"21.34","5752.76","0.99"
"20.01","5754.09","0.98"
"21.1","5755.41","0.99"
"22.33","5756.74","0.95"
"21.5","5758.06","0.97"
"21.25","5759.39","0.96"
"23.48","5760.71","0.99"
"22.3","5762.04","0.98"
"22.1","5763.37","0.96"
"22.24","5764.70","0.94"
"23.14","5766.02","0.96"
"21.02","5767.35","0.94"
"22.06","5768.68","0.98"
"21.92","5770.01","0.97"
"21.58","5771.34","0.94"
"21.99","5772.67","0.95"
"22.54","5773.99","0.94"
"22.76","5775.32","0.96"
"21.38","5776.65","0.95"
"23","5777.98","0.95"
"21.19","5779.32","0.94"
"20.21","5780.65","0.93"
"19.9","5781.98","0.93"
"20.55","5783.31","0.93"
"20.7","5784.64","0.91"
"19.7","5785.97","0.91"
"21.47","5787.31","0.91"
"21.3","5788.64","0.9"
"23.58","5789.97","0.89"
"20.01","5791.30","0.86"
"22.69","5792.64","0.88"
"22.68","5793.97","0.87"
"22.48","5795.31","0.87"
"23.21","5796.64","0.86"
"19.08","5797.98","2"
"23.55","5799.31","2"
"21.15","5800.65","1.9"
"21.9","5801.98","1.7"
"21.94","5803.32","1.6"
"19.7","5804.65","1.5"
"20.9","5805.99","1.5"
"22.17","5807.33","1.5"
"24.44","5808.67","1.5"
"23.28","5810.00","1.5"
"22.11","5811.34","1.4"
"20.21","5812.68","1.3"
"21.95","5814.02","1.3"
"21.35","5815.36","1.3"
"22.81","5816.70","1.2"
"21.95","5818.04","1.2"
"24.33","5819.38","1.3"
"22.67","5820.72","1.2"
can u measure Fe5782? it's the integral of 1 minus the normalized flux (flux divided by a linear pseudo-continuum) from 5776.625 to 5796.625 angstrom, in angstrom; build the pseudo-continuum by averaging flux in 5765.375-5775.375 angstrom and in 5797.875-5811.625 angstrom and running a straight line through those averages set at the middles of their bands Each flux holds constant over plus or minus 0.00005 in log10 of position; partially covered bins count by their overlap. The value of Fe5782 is 0.5 angstrom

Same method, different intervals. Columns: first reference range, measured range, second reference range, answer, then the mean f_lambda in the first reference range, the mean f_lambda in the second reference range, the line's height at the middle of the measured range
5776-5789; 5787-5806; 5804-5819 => -0.3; 20.9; 21.9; 21.4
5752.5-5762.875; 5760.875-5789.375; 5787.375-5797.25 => 0.4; 21.7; 22.2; 22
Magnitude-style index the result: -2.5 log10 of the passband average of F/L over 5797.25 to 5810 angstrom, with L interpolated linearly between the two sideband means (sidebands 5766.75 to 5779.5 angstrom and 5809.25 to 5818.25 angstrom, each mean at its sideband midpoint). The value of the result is 0.011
